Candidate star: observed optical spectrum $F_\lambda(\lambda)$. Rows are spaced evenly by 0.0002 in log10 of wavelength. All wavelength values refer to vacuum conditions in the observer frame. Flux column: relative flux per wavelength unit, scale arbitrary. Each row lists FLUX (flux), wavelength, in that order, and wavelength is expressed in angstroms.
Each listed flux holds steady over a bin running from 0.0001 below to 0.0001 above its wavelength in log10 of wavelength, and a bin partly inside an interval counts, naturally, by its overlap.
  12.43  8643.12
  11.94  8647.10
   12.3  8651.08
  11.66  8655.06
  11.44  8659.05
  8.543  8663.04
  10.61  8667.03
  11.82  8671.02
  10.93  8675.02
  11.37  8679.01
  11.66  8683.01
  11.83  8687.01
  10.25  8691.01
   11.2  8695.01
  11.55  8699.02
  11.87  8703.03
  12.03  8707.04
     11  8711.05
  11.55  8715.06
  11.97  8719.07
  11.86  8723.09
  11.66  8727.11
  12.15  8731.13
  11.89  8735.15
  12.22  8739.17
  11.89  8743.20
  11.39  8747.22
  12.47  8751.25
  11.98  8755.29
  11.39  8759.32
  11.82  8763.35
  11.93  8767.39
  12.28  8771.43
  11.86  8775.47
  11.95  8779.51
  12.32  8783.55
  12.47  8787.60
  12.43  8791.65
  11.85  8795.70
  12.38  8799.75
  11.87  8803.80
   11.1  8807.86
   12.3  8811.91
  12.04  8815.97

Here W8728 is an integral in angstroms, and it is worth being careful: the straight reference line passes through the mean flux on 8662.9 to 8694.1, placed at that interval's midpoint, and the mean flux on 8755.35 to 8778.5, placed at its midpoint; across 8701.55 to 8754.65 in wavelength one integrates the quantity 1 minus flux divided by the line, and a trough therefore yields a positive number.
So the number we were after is -1.6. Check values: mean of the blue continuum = 11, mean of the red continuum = 11.9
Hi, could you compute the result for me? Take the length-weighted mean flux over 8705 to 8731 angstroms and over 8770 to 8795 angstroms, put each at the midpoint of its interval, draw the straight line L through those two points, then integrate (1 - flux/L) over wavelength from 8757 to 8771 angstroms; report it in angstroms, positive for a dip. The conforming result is 0.3 angstroms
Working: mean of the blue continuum 11.7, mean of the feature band 11.8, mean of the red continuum 12.2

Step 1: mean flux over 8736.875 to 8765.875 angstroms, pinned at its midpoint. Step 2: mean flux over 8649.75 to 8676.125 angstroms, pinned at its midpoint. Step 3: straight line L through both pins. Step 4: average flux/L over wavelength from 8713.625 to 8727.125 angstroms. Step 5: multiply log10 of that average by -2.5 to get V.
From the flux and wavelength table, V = -0.02 mag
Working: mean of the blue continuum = 11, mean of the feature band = 11.8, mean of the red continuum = 11.9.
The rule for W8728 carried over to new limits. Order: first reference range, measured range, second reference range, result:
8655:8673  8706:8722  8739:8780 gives -0.40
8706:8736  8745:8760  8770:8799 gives 0.14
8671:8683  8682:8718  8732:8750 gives 0.31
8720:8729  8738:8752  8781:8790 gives 0.05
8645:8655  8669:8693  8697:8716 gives 1.00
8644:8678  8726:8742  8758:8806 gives -0.38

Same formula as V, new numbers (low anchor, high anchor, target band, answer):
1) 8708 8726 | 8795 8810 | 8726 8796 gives -0.03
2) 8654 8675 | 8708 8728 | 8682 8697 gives 0.00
